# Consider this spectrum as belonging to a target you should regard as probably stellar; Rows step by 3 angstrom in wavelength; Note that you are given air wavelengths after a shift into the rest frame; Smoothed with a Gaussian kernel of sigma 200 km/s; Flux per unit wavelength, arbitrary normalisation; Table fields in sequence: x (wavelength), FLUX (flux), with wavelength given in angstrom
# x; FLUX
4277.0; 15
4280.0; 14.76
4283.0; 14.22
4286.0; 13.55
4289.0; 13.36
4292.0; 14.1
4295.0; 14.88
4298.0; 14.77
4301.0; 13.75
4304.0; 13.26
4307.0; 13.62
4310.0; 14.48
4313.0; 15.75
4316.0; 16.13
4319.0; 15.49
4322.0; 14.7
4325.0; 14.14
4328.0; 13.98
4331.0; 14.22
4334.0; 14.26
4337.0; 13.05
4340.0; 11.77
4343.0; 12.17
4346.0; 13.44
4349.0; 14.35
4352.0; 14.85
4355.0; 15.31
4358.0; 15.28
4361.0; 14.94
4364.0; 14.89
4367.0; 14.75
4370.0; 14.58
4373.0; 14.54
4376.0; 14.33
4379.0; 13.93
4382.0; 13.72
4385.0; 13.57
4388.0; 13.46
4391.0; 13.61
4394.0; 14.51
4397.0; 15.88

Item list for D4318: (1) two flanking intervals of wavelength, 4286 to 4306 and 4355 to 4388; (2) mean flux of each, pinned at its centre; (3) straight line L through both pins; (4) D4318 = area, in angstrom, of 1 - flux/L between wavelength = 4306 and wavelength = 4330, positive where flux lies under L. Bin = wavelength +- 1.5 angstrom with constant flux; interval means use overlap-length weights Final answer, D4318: -1.2 angstrom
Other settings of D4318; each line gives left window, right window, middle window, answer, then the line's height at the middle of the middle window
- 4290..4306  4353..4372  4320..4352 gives 2.0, 14.6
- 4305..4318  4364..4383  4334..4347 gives 1.7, 14.7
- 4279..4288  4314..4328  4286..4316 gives 0.5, 14.5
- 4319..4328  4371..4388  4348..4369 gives -1.1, 14.2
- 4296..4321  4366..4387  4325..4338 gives 0.5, 14.5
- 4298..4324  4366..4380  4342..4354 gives 0.6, 14.5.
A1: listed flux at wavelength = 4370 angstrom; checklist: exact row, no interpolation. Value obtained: 14.58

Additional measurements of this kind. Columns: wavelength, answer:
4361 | 14.94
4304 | 13.26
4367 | 14.75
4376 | 14.33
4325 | 14.14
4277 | 15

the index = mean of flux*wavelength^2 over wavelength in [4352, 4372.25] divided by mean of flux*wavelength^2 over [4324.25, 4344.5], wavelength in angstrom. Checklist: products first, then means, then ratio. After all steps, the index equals 1.1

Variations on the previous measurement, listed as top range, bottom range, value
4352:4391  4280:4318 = 1.04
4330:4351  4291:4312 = 0.96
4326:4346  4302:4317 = 0.92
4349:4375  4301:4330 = 1.04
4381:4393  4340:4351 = 1.05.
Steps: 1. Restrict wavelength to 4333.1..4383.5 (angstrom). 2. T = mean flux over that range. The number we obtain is 14.1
